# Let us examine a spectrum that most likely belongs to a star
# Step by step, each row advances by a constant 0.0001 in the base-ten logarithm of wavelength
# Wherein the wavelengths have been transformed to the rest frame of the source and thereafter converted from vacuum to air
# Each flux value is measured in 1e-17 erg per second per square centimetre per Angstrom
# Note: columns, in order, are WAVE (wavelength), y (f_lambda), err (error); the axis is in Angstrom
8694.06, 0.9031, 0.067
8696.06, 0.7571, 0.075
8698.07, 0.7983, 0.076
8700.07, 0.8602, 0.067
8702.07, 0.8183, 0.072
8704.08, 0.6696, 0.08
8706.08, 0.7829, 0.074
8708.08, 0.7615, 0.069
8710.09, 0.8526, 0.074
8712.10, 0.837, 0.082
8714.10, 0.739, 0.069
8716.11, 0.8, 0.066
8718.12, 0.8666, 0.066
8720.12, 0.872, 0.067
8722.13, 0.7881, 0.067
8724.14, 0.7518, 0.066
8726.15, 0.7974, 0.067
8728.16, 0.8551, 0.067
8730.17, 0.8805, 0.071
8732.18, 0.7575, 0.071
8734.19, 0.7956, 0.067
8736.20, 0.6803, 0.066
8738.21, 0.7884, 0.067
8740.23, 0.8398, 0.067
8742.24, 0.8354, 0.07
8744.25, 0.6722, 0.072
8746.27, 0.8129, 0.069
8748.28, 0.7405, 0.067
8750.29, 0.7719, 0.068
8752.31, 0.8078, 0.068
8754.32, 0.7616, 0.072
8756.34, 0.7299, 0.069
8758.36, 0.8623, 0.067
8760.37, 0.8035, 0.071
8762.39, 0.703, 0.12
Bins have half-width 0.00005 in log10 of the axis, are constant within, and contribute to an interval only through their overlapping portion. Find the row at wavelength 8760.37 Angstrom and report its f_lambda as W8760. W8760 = 0.8035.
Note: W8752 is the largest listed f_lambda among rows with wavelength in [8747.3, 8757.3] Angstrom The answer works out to 0.8078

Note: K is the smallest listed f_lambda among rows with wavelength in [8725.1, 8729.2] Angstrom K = 0.7974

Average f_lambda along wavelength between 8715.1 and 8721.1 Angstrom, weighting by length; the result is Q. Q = 0.846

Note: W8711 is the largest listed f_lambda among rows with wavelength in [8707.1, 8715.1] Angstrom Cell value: 0.8526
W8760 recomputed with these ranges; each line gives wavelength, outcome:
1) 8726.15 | 0.7974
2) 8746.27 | 0.8129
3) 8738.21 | 0.7884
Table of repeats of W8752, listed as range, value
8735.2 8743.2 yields 0.8398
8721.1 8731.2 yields 0.8805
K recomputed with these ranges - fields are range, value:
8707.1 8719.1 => 0.739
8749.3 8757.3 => 0.7299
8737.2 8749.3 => 0.6722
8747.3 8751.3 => 0.7405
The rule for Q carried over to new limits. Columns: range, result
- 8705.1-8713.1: 0.808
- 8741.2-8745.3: 0.755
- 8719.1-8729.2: 0.813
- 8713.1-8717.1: 0.769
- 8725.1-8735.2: 0.817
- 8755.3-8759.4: 0.796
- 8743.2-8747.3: 0.744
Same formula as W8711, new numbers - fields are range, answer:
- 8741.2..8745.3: 0.8354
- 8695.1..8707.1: 0.8602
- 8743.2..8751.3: 0.8129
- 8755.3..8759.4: 0.8623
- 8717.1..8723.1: 0.872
